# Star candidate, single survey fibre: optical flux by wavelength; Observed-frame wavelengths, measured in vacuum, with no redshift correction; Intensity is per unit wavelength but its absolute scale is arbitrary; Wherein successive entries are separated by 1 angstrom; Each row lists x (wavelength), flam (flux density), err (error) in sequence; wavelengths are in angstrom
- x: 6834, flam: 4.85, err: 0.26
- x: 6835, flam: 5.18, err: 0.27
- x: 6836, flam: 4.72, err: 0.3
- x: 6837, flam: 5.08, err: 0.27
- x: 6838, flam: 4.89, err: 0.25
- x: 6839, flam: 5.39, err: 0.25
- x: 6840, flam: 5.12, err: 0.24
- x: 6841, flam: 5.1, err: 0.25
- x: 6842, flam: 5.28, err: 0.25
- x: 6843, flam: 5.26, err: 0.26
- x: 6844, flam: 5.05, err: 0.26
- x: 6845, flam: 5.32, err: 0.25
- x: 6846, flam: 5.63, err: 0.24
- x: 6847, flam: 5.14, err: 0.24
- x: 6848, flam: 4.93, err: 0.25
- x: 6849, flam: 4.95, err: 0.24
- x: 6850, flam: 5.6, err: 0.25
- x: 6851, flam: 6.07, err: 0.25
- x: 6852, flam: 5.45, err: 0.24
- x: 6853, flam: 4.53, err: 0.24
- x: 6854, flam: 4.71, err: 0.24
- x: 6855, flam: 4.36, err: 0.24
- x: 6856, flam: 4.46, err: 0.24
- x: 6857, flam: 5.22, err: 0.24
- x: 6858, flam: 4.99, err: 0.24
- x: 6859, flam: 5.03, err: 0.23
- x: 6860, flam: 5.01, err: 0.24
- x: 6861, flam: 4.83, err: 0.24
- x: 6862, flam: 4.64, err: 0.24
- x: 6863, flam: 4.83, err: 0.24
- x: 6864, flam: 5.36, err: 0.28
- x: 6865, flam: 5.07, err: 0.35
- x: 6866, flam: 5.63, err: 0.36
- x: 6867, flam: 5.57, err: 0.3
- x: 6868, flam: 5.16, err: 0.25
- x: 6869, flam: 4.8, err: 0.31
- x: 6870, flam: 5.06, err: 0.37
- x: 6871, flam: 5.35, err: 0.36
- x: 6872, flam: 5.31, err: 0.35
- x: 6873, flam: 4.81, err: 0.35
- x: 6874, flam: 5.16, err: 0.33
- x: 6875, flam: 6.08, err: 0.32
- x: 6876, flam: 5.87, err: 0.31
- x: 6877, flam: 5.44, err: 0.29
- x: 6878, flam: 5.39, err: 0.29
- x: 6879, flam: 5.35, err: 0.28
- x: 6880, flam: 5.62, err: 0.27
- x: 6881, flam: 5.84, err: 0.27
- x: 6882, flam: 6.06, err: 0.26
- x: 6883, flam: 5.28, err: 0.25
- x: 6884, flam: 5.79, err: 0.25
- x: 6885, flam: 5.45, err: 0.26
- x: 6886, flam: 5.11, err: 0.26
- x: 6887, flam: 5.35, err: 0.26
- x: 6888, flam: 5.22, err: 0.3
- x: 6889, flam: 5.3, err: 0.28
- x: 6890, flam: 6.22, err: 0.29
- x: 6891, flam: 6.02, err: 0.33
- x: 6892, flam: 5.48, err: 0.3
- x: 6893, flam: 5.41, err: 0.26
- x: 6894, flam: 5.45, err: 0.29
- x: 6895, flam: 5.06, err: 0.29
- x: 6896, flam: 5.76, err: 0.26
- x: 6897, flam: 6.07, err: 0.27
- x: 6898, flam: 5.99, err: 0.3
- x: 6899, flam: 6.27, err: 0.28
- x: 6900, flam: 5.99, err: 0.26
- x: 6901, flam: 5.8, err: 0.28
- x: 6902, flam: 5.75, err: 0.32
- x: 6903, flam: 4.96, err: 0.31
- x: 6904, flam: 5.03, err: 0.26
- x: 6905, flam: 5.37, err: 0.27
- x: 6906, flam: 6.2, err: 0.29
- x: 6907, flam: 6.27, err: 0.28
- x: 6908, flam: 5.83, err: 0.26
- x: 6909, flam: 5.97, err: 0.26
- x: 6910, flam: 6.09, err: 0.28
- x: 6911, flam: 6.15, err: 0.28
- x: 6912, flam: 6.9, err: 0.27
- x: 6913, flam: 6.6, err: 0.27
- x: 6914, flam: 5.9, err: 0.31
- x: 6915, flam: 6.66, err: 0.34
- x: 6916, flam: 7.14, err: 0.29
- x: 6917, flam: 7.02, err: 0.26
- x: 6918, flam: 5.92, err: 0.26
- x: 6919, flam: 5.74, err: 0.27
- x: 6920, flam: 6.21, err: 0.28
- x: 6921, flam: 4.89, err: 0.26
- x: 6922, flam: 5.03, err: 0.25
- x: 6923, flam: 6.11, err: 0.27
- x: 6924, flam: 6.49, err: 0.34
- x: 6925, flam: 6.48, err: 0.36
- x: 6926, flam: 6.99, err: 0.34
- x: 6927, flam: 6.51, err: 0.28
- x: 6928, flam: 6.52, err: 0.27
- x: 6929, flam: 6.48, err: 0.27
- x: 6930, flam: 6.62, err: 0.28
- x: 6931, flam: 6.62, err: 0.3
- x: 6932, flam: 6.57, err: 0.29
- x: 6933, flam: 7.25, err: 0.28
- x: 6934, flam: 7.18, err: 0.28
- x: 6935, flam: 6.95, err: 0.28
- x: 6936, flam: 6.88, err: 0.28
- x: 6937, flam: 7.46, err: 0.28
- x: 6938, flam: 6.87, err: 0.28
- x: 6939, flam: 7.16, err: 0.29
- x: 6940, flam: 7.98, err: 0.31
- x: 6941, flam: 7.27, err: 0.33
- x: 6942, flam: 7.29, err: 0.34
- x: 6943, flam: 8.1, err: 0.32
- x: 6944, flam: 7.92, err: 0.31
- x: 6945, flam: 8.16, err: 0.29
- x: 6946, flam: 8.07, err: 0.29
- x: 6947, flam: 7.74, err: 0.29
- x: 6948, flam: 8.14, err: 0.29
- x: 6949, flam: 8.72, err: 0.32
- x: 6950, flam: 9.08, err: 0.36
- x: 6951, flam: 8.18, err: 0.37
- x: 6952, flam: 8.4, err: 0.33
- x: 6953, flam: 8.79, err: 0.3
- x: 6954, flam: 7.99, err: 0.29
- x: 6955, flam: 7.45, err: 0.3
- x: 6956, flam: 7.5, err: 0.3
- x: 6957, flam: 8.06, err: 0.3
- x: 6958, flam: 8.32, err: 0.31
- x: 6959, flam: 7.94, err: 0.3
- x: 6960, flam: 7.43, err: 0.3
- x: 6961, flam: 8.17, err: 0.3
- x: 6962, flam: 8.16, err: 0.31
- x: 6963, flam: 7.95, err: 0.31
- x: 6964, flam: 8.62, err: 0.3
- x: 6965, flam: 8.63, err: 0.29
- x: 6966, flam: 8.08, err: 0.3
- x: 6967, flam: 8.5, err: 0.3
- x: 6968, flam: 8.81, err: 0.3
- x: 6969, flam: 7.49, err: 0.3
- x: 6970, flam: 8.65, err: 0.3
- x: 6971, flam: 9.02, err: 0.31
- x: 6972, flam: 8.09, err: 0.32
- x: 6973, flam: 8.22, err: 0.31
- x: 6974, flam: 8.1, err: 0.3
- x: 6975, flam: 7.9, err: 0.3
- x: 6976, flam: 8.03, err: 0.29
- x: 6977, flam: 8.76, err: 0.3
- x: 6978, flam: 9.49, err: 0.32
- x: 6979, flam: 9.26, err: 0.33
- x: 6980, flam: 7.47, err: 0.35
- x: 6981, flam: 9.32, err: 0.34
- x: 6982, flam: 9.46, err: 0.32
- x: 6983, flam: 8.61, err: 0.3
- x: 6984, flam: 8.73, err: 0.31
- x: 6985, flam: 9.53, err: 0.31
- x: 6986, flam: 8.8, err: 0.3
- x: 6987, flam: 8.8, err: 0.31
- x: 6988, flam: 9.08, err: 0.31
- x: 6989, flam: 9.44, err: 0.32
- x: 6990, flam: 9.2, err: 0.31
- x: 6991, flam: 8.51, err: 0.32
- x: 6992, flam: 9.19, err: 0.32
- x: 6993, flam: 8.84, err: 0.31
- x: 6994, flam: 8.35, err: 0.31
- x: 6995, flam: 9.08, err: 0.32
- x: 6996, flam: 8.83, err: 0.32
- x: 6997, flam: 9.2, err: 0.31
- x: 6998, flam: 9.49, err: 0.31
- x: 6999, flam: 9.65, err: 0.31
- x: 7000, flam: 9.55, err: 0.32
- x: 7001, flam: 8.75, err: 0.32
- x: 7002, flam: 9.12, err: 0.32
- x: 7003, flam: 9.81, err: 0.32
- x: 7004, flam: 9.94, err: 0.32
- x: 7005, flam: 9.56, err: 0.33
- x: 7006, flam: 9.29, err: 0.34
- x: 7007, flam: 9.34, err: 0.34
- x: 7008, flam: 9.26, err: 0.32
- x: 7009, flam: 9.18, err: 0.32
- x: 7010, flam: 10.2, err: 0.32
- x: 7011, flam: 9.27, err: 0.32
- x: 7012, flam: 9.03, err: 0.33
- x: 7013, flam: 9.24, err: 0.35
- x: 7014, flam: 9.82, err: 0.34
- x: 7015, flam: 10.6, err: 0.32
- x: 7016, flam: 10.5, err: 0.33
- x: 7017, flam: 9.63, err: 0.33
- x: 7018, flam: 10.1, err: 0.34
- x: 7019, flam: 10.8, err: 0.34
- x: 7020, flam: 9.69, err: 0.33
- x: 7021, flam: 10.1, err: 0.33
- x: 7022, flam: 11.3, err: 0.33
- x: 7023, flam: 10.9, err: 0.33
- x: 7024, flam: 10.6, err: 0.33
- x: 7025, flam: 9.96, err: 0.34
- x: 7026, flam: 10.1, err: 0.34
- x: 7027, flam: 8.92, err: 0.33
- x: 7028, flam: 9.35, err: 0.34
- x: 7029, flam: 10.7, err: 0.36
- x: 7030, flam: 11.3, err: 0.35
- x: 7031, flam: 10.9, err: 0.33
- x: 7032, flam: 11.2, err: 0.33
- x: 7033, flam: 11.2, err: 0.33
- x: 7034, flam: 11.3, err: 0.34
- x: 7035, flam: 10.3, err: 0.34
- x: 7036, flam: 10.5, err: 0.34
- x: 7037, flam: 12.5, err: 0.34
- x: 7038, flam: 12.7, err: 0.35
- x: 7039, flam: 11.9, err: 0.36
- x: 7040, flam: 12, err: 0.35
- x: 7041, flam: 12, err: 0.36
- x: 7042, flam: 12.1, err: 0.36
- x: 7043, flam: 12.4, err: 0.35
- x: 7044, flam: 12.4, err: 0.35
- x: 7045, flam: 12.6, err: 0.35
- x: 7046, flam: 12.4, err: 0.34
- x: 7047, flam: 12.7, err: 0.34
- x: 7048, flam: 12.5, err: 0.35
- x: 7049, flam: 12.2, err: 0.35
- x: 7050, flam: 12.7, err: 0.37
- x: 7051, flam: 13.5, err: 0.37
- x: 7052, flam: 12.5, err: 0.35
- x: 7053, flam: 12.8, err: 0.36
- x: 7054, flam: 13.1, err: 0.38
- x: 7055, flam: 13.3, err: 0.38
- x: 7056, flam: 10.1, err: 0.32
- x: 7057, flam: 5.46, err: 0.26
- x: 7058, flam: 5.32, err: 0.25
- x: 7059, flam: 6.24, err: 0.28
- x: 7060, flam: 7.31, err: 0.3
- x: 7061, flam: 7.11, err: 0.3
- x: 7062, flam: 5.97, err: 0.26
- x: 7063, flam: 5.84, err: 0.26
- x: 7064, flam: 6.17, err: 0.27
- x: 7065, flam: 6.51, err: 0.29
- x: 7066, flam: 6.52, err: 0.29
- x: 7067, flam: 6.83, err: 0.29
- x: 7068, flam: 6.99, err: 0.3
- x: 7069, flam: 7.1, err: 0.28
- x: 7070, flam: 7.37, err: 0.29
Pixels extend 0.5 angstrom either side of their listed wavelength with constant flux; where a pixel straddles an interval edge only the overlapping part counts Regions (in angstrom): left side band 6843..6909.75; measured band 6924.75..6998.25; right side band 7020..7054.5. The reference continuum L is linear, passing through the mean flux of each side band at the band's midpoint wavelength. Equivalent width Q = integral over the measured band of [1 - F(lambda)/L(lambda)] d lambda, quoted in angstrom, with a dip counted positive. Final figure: 4.5 angstrom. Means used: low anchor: 5.4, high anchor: 11.6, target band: 8.12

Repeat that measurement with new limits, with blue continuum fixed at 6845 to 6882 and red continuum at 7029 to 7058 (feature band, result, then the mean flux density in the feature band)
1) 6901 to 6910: 1.4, 5.7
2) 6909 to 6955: 3.9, 7.04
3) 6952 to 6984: 2.2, 8.34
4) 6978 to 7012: 2.6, 9.16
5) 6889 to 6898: 0.9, 5.68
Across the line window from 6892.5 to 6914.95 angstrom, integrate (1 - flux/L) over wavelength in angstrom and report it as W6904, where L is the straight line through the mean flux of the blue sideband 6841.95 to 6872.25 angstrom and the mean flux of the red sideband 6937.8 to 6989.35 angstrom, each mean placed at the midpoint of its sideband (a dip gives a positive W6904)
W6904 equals 2.22 angstrom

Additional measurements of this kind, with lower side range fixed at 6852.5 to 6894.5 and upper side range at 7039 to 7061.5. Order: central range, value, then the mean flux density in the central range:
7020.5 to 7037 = -0.39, 10.6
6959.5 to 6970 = 0.07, 8.21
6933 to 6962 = -0.48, 7.82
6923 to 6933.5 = 0.65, 6.63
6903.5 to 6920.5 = 0.94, 6.18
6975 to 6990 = -0.08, 8.89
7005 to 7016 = 0.21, 9.57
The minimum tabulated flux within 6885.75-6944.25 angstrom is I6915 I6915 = 4.89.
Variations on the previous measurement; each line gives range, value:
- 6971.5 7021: 7.47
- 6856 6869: 4.46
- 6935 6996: 6.87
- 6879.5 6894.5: 5.11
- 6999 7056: 8.75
